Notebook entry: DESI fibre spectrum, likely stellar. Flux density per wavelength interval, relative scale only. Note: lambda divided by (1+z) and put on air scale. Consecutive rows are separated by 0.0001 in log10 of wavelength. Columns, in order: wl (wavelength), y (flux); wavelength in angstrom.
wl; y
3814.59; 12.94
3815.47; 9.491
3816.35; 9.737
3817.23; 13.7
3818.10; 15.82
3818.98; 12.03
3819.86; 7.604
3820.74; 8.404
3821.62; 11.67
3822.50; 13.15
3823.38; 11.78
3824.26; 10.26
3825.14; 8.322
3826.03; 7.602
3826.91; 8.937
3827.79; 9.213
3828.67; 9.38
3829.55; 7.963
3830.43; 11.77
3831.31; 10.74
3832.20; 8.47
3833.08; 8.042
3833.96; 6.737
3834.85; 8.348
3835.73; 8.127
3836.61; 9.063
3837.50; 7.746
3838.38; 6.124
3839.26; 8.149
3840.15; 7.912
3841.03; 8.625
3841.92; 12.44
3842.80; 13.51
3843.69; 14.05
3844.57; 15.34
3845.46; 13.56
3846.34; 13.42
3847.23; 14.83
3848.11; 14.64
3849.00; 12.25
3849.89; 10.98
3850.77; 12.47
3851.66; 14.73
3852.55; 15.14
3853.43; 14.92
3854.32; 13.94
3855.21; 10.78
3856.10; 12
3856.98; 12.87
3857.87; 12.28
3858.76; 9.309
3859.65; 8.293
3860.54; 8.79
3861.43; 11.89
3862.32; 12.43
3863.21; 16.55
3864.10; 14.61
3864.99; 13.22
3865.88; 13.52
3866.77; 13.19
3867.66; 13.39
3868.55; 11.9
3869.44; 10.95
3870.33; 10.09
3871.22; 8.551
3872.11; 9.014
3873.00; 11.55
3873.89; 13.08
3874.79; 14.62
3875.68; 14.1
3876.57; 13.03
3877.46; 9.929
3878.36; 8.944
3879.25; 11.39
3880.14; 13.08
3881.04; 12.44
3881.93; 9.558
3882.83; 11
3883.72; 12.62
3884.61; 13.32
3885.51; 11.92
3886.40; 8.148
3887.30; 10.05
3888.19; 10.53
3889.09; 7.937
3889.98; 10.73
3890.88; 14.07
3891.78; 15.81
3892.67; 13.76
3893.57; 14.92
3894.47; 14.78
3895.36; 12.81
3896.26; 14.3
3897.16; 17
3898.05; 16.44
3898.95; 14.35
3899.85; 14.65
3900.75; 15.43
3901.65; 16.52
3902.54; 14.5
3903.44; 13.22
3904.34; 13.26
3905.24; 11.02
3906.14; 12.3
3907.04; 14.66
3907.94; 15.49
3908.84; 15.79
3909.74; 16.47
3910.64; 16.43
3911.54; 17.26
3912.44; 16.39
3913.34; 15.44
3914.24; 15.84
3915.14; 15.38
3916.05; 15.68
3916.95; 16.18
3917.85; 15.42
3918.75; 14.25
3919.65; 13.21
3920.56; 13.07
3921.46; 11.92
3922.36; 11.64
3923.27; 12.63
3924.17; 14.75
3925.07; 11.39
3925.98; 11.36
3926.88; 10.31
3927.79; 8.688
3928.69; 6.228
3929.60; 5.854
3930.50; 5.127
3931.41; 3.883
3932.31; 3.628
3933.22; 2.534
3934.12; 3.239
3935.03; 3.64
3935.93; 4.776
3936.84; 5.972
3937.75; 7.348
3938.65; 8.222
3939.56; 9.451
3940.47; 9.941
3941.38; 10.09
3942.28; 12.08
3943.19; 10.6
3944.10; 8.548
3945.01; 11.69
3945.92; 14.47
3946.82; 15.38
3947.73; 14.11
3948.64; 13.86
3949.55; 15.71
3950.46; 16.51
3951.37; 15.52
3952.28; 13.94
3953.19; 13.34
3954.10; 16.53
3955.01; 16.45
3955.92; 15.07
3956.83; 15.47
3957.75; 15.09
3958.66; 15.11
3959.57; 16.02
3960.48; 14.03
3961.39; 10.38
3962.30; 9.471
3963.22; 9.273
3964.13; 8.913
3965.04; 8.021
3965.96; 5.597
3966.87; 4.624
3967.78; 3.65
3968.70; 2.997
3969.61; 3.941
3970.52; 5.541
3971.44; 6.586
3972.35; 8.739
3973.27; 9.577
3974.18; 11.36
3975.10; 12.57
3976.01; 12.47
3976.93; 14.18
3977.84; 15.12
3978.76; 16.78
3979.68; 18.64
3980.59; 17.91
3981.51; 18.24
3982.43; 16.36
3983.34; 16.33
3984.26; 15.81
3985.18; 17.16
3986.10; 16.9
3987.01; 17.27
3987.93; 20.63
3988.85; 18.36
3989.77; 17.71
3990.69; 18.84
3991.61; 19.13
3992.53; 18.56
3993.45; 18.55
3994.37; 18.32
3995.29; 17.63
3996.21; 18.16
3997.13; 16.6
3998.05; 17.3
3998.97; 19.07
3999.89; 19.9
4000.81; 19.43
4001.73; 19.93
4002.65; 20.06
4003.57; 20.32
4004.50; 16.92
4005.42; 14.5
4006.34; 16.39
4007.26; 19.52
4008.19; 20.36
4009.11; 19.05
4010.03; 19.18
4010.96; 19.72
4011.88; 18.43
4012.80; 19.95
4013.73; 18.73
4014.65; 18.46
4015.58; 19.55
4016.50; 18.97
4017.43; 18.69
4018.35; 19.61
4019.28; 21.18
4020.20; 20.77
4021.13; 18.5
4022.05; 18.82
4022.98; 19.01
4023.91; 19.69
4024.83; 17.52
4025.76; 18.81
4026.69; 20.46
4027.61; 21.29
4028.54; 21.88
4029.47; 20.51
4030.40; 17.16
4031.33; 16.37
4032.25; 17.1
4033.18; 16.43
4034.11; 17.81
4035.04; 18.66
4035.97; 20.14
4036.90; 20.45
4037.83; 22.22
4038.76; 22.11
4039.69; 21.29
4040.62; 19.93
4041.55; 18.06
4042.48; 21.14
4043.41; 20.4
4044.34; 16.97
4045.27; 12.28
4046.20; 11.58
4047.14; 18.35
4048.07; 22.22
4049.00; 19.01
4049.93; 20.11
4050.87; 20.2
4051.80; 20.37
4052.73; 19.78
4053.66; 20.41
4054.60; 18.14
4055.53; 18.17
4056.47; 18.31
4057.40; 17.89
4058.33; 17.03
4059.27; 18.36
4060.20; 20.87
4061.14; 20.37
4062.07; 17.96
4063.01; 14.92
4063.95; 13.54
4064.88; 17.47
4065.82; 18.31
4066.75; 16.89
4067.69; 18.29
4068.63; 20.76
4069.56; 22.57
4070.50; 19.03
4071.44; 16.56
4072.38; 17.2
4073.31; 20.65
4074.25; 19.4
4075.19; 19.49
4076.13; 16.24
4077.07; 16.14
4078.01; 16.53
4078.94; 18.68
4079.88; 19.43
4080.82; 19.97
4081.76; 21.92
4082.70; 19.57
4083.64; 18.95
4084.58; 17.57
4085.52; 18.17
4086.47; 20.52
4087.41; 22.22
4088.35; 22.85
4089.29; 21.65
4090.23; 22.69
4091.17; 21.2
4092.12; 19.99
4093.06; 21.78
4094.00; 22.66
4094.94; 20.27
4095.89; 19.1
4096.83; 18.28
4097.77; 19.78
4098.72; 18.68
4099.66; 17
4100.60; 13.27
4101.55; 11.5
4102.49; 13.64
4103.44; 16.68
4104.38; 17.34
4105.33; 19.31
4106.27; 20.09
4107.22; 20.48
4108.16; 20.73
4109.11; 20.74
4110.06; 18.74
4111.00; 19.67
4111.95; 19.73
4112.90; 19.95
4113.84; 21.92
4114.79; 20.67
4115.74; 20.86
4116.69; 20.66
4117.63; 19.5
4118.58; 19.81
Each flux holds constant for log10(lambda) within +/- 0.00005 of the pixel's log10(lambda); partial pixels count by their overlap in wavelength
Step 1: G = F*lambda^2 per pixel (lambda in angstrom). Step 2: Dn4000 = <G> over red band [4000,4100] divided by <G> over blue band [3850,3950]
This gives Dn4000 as 1.71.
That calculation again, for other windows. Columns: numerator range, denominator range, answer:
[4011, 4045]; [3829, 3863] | 1.90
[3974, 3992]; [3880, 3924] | 1.26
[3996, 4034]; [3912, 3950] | 1.84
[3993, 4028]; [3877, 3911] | 1.53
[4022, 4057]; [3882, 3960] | 1.63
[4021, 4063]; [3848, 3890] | 1.74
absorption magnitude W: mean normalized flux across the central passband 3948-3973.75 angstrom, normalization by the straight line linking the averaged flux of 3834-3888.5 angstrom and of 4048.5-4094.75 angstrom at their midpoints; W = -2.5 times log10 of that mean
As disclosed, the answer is 0.34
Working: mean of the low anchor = 11.7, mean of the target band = 11.1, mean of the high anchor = 19.2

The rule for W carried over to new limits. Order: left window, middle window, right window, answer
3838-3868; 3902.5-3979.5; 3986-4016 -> 0.359 mag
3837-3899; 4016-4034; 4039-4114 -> -0.111 mag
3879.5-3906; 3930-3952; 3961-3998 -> 0.368 mag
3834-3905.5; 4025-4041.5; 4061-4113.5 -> -0.134 mag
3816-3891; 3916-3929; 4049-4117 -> 0.096 mag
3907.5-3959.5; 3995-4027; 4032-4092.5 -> -0.166 mag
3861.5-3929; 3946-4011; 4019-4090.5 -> 0.093 mag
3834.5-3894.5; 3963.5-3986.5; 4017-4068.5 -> 0.376 mag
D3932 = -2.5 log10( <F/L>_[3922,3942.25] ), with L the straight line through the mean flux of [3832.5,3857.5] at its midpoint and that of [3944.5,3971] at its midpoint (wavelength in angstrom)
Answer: 0.43 mag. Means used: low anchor 11.4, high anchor 11.7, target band 7.83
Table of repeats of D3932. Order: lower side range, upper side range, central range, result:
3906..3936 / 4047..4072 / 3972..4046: -0.13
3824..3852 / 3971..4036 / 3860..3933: 0.03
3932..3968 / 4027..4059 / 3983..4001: -0.24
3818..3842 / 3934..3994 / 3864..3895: -0.14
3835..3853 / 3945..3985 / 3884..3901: -0.10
